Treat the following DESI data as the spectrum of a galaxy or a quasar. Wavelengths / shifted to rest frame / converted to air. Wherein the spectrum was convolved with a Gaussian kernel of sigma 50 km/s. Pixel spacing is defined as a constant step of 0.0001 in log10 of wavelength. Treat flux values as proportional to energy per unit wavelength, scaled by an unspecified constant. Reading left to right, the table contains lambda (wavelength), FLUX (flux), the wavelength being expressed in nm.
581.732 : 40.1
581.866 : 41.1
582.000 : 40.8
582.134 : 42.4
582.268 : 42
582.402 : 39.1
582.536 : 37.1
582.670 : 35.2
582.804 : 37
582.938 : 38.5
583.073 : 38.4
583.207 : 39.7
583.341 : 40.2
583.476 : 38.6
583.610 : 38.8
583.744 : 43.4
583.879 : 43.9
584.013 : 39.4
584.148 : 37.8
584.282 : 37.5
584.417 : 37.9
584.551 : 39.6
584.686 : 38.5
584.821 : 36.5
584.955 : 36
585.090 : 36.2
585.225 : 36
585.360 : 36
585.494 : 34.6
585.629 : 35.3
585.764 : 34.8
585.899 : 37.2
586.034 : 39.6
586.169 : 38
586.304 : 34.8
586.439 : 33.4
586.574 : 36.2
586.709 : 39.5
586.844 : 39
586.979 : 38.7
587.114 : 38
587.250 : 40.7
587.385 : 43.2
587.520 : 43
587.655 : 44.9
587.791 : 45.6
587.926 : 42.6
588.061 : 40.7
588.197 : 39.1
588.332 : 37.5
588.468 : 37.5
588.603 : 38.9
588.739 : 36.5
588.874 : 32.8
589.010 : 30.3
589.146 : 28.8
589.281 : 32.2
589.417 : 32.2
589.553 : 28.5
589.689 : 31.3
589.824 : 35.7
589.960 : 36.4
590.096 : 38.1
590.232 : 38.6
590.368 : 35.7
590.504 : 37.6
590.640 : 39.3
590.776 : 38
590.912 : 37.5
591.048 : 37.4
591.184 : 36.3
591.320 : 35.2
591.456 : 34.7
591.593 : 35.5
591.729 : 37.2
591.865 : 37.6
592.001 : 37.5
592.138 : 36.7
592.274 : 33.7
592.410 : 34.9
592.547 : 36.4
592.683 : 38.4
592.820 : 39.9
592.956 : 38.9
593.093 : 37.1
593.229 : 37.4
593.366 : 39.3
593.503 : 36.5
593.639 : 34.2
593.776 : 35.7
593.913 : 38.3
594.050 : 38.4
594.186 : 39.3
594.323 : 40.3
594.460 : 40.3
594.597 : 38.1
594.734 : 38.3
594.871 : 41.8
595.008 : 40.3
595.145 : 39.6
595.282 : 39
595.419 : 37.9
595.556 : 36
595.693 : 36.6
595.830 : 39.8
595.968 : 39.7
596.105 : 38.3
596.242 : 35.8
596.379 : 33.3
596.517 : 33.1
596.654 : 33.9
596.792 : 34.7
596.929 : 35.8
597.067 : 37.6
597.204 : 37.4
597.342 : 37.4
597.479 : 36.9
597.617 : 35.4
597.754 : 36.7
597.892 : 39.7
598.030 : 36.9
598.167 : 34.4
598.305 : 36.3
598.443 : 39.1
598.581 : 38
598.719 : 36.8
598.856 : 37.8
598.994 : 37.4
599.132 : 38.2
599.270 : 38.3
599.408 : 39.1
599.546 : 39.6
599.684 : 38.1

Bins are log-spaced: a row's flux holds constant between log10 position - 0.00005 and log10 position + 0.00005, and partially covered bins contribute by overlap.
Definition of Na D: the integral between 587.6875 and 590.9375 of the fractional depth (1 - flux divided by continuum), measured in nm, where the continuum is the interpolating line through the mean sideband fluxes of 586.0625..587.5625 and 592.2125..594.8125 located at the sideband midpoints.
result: 0.16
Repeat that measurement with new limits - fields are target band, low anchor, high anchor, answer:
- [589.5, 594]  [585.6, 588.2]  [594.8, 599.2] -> 0.20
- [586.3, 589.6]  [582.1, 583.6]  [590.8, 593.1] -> 0.02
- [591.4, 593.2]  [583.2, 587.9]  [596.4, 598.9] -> 0.03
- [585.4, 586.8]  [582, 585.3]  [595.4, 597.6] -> 0.07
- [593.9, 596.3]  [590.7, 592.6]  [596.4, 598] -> -0.17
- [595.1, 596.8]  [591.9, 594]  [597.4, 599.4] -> 0.02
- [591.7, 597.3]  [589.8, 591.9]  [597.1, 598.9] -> -0.06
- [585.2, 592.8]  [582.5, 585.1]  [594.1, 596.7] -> 0.28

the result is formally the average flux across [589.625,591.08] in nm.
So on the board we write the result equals 36.9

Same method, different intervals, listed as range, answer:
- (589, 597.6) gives 36.7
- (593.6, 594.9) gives 38.5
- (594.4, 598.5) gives 37.3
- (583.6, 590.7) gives 37.4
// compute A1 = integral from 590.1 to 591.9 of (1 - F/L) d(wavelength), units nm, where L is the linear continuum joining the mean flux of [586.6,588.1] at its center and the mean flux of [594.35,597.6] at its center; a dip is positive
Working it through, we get 0.12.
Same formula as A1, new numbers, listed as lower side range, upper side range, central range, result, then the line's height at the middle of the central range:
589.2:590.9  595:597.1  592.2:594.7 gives -0.10 nm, 36.2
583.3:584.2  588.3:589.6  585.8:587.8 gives -0.16 nm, 36.3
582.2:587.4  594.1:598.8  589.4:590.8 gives 0.08 nm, 37.8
